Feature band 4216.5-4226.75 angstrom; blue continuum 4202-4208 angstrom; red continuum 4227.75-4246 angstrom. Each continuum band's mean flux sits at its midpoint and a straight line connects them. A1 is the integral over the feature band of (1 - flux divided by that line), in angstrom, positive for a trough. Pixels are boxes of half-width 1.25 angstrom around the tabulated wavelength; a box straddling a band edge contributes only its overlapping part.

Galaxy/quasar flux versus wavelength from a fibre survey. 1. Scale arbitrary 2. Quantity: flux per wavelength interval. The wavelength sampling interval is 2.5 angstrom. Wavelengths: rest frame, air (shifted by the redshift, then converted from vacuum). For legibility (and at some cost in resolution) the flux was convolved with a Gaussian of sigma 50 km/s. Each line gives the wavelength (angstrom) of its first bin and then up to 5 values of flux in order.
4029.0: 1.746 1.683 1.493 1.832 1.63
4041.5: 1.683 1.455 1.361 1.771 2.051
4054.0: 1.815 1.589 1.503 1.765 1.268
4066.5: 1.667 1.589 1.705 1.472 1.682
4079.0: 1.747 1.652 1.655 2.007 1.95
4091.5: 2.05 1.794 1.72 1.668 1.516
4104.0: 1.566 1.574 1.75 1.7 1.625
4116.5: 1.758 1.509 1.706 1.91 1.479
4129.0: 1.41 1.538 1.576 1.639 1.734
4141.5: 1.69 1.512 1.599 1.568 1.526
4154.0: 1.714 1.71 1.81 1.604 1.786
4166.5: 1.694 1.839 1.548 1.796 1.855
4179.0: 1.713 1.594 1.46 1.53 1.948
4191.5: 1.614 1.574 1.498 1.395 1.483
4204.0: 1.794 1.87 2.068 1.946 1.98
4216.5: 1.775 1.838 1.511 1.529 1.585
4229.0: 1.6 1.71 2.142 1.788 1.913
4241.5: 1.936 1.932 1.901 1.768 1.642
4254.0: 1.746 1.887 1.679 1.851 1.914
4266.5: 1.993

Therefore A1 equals 1.1 angstrom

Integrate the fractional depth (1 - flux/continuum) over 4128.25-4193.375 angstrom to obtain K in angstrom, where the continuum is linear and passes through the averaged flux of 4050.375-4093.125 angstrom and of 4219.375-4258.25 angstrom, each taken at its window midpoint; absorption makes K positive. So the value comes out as 3.4 angstrom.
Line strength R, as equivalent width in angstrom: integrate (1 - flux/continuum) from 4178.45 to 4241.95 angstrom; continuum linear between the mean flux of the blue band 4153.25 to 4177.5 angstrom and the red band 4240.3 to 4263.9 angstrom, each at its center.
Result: 2.1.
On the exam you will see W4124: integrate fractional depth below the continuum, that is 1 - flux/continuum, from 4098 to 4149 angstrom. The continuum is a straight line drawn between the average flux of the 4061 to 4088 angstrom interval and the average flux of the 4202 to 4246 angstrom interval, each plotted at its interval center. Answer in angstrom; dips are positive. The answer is 2.6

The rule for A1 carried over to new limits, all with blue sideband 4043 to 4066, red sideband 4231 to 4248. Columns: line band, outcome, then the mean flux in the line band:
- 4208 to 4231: 1.5 angstrom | 1.75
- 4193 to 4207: 2.0 angstrom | 1.59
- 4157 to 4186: 1.7 angstrom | 1.7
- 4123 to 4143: 1.5 angstrom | 1.62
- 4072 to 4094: -1.4 angstrom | 1.78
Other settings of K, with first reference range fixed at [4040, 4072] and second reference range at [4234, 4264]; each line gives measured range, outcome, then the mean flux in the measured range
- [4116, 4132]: 0.86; 1.61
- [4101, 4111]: 0.41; 1.62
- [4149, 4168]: 0.61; 1.69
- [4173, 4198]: 1.64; 1.65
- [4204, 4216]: -0.93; 1.94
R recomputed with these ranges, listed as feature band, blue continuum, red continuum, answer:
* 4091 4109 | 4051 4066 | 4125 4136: -1.3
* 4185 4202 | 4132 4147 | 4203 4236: 1.6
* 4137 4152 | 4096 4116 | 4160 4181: 0.7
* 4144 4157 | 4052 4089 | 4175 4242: 0.7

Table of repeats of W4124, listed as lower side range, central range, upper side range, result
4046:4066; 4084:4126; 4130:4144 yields -2.51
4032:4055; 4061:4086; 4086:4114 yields 1.22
